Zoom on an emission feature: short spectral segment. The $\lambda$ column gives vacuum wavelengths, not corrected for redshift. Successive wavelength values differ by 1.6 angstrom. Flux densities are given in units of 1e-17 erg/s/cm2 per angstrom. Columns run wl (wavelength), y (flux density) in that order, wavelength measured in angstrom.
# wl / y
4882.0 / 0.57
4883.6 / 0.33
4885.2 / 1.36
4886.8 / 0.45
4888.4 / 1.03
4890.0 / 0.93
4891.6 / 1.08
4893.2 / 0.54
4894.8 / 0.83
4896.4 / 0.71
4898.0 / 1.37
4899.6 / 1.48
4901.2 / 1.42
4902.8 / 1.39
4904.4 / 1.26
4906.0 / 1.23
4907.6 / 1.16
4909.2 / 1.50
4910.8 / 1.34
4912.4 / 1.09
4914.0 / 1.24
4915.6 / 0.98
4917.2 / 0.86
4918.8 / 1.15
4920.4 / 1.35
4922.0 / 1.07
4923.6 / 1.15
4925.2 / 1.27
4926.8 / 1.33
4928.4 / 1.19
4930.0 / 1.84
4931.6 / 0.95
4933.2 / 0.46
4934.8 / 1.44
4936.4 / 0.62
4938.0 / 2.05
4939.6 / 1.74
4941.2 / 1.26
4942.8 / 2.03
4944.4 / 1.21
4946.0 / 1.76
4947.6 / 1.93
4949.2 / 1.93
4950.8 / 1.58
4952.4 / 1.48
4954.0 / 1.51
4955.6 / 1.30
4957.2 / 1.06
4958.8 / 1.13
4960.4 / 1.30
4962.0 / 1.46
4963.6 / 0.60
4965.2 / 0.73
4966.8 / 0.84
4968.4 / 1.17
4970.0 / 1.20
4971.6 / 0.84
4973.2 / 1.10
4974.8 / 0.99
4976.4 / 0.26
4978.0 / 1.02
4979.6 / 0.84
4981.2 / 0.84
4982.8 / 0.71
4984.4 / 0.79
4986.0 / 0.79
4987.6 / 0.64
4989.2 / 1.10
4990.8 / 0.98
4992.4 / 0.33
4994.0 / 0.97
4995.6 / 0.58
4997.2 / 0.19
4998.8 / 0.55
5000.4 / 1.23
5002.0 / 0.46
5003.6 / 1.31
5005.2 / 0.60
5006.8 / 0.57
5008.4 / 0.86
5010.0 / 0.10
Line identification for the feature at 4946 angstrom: C III] 1909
